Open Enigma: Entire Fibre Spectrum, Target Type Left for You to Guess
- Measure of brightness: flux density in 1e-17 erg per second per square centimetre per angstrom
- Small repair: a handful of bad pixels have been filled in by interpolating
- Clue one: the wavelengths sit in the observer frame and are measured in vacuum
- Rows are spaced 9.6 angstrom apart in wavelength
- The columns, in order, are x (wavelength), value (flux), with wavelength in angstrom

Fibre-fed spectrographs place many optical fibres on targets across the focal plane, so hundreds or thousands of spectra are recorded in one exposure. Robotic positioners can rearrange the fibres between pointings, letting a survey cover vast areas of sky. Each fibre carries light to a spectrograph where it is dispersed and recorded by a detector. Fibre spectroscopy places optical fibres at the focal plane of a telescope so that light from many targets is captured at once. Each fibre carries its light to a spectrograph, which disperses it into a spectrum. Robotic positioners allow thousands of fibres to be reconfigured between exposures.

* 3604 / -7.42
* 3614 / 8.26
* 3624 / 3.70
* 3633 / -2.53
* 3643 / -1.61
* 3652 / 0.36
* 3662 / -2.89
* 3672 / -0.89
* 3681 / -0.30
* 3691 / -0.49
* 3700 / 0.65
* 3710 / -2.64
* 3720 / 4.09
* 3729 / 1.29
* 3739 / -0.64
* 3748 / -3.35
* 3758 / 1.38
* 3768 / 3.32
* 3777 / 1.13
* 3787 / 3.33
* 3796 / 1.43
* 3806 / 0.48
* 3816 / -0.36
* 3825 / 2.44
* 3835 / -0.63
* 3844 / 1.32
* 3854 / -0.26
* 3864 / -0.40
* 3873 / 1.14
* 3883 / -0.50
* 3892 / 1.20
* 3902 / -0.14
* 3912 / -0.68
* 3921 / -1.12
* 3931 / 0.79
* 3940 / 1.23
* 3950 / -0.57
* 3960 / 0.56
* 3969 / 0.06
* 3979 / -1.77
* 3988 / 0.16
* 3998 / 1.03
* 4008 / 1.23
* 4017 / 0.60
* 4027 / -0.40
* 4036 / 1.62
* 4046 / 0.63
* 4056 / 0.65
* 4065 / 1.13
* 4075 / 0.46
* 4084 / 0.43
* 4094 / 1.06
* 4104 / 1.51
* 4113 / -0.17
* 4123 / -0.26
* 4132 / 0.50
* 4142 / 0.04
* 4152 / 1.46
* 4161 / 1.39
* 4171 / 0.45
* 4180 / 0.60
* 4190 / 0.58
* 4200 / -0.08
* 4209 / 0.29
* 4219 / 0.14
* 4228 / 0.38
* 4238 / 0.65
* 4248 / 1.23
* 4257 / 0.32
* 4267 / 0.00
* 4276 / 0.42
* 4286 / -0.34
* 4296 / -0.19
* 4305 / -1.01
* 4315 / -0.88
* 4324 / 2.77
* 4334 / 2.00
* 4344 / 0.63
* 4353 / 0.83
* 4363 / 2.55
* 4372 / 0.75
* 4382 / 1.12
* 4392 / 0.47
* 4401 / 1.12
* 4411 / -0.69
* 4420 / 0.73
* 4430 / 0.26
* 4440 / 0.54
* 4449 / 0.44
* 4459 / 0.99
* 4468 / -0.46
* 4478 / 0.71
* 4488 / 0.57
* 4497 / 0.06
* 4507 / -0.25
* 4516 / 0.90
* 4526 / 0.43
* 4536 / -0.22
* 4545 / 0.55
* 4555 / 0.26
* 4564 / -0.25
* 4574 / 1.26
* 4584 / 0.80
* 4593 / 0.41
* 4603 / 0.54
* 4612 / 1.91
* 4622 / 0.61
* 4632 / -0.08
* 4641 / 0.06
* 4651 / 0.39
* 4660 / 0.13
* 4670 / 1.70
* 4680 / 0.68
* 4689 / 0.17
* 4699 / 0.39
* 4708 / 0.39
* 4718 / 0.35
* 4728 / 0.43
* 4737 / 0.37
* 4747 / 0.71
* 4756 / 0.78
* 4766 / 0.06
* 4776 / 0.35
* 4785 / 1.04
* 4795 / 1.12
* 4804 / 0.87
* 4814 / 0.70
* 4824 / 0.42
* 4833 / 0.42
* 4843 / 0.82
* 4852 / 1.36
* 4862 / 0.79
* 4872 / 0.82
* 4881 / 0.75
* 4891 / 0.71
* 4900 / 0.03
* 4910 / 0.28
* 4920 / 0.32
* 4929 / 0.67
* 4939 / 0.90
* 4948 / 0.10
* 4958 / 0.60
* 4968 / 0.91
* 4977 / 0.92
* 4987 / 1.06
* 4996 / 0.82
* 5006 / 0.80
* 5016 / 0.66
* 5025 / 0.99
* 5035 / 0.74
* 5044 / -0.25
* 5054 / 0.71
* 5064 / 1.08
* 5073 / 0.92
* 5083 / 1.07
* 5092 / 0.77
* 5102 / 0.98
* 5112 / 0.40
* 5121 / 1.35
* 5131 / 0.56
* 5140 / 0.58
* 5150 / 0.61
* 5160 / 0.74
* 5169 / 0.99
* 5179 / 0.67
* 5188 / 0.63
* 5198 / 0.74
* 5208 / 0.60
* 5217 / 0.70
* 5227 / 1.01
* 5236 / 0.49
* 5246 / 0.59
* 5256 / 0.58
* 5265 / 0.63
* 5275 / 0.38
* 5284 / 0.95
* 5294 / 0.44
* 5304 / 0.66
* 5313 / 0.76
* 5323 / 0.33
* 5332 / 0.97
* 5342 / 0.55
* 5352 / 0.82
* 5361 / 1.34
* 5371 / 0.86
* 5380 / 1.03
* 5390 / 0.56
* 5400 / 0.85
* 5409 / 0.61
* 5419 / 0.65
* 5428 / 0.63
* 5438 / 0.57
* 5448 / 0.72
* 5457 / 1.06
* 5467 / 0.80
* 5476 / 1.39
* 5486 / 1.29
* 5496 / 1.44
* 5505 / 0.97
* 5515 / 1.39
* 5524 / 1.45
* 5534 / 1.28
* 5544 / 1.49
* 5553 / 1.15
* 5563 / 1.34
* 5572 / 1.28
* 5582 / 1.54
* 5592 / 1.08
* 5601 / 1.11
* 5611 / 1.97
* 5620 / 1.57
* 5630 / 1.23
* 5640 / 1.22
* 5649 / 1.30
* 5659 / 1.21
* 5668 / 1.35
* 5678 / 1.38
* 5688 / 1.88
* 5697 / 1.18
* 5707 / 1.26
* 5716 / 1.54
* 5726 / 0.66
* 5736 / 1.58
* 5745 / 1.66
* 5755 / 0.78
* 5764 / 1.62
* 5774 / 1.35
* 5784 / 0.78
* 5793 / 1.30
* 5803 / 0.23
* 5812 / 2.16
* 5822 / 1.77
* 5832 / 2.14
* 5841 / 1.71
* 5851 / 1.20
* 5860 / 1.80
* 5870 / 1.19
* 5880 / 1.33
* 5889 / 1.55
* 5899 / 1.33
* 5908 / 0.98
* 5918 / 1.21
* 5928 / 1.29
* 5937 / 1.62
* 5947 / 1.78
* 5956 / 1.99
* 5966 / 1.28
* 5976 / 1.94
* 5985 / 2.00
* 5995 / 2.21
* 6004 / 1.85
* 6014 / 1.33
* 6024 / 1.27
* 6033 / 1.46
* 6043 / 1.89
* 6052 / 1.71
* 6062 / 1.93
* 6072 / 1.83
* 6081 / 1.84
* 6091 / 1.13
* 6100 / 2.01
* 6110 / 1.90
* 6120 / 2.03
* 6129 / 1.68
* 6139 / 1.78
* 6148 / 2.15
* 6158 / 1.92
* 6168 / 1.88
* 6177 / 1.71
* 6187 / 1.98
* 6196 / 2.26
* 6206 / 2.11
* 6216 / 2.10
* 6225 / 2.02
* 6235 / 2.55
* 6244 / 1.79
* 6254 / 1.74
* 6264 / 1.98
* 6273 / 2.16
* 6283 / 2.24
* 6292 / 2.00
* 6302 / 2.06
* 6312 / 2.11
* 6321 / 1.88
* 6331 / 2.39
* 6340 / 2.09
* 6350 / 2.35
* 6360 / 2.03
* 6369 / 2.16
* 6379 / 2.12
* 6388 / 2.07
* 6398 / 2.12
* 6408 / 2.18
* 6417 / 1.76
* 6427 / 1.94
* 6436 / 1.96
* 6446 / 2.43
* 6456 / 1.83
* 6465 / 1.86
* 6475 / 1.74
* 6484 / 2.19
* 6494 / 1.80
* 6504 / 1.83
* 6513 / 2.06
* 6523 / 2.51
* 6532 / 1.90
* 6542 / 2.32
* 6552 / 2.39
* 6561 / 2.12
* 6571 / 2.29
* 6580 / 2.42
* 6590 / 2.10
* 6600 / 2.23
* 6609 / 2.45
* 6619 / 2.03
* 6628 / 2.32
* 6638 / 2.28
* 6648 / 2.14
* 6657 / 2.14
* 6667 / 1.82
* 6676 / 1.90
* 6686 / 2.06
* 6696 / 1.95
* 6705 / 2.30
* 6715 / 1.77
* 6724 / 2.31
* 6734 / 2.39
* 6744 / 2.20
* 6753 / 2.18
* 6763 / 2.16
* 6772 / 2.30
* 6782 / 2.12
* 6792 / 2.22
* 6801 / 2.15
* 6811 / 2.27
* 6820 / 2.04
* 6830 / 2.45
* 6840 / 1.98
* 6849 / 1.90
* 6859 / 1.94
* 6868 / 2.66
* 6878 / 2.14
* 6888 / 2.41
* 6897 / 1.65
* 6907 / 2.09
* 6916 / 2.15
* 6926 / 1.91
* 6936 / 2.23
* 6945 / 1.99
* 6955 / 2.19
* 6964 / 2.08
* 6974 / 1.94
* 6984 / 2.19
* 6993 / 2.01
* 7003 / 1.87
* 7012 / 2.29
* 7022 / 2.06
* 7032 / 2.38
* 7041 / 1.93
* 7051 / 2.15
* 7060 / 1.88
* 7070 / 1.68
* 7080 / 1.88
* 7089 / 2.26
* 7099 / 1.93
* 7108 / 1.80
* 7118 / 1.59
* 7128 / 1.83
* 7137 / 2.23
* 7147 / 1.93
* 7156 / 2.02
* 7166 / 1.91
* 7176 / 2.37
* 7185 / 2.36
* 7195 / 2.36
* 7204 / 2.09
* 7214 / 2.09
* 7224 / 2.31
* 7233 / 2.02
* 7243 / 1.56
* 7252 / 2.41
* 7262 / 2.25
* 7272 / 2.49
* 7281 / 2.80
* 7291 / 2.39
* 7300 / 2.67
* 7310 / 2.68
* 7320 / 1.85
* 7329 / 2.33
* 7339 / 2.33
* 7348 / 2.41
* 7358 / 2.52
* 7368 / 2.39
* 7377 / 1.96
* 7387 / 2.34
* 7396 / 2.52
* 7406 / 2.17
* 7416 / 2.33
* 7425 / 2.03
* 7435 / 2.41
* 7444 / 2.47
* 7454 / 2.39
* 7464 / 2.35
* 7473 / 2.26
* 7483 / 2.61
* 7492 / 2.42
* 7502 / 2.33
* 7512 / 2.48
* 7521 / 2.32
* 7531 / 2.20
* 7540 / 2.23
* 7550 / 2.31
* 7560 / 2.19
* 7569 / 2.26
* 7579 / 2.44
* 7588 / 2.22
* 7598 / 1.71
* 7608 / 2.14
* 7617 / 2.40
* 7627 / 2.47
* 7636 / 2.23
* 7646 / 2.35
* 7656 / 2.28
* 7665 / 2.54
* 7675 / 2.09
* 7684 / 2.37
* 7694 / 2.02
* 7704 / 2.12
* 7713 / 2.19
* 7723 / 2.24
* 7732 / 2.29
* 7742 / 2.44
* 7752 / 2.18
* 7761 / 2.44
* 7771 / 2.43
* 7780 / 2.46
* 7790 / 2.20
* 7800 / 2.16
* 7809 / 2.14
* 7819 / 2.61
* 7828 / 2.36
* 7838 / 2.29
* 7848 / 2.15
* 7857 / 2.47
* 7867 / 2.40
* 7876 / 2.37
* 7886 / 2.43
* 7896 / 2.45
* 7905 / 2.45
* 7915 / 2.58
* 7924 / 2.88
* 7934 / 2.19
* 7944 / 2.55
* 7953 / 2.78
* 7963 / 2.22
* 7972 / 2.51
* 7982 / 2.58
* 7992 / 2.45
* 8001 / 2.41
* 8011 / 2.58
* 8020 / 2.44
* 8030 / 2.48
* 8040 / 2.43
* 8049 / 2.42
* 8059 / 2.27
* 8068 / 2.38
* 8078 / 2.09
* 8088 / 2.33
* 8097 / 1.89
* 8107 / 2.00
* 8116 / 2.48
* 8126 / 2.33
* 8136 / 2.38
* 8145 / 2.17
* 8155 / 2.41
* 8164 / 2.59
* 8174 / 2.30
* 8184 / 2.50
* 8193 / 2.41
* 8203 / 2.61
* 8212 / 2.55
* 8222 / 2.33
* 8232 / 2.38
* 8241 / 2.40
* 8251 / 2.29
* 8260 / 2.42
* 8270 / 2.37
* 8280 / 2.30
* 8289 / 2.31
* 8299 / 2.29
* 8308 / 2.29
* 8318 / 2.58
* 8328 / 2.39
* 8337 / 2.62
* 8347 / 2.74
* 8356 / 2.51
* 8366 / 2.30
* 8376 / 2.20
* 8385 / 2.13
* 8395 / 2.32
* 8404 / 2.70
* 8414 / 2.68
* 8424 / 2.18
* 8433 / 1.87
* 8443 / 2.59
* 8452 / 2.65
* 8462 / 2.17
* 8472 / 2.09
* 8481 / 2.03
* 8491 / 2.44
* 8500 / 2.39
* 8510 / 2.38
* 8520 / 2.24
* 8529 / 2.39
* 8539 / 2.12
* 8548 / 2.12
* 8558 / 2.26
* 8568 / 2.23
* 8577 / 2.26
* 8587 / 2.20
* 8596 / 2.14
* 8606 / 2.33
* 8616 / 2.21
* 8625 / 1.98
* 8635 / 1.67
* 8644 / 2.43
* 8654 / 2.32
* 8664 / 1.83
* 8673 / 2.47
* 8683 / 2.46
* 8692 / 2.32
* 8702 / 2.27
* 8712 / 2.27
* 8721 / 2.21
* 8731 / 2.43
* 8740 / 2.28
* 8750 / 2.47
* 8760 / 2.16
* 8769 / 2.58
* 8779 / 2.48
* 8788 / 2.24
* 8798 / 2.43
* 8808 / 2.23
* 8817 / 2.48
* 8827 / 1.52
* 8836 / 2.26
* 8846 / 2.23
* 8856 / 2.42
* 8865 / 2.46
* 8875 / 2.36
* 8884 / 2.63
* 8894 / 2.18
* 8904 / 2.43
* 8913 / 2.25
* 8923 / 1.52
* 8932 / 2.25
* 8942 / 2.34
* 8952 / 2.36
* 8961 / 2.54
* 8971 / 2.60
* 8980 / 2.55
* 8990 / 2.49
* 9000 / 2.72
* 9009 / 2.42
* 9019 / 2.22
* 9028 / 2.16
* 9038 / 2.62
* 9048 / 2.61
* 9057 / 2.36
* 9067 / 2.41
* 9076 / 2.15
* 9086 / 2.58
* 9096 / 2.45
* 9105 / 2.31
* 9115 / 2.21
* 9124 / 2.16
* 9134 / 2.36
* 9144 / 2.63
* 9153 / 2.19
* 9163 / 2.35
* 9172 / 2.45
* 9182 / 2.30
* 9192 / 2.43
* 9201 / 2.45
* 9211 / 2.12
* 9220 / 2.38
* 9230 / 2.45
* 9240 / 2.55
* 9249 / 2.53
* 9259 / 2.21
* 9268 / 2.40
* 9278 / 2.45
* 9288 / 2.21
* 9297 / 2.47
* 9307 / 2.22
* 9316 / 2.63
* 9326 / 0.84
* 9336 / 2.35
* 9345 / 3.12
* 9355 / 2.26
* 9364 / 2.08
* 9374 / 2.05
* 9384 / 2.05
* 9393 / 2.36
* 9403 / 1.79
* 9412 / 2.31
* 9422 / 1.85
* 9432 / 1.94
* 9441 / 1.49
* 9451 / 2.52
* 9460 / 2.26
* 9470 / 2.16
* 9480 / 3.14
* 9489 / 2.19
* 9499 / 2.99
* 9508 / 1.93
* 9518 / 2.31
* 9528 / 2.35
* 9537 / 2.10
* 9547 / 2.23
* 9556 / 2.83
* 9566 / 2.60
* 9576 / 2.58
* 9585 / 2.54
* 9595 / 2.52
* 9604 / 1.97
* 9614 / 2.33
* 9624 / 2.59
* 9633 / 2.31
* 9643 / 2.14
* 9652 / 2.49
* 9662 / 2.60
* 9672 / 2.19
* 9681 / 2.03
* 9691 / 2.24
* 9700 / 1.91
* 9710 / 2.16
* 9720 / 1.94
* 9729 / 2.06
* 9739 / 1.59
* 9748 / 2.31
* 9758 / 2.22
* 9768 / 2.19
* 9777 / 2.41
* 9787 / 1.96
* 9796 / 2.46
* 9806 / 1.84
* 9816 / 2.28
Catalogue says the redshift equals 0.373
